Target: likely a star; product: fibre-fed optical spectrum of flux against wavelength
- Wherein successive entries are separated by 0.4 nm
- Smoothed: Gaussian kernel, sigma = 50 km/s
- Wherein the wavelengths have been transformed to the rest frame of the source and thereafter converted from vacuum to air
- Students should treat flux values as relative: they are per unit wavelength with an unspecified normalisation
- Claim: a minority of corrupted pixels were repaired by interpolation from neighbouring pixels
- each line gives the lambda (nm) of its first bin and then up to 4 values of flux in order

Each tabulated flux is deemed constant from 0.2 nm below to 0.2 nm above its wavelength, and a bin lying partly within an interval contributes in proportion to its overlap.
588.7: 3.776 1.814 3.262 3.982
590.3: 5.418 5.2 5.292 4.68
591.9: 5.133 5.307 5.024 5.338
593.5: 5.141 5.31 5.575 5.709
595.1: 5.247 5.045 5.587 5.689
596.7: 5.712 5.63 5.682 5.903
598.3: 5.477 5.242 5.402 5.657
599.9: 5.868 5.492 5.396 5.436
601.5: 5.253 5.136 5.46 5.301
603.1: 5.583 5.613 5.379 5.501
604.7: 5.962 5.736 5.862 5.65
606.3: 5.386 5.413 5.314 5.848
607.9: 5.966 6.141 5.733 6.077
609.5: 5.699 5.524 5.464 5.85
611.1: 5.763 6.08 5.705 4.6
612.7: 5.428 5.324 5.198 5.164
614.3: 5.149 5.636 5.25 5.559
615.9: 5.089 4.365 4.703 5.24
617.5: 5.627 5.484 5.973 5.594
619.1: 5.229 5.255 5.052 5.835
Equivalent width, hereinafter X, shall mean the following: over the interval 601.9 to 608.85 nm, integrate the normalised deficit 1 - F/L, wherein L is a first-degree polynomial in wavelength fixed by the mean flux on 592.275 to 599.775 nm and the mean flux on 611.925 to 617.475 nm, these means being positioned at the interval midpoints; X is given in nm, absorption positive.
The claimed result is -0.40 nm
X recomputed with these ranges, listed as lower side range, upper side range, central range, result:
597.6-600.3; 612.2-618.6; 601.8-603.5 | 0.03 nm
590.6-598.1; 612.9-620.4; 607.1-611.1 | -0.35 nm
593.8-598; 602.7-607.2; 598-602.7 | 0.10 nm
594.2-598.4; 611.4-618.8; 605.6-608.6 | -0.14 nm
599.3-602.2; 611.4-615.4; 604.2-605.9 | -0.11 nm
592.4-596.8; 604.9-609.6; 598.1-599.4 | 0.03 nm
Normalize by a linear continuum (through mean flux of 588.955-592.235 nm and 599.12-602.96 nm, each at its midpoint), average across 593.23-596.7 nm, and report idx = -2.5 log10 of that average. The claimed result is -0.12 mag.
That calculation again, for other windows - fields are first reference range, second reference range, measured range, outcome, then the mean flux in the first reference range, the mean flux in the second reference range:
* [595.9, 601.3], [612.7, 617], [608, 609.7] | -0.12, 5.58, 5.16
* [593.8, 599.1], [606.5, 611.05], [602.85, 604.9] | 0.01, 5.52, 5.73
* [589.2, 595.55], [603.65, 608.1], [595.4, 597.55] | -0.08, 4.99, 5.64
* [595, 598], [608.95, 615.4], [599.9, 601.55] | 0.02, 5.56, 5.49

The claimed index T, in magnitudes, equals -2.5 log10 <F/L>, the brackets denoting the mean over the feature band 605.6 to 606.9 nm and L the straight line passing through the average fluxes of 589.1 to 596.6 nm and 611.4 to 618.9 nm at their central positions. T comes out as -0.063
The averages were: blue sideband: 5.03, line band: 5.51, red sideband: 5.31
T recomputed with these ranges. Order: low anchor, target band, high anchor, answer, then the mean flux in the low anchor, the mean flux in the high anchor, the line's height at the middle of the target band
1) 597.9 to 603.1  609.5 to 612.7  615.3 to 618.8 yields -0.04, 5.45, 5.28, 5.34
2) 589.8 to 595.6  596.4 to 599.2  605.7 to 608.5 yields -0.05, 5.18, 5.67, 5.36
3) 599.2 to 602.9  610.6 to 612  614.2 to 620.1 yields -0.10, 5.44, 5.28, 5.34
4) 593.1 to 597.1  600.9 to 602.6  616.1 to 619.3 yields 0.02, 5.45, 5.28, 5.4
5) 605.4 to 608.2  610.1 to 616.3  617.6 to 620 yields 0.03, 5.64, 5.46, 5.54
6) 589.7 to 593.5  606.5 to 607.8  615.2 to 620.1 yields -0.08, 5.05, 5.26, 5.18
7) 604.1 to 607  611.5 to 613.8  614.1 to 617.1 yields -0.01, 5.63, 5.12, 5.27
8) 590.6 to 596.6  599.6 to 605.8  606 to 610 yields 0.00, 5.29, 5.71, 5.56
